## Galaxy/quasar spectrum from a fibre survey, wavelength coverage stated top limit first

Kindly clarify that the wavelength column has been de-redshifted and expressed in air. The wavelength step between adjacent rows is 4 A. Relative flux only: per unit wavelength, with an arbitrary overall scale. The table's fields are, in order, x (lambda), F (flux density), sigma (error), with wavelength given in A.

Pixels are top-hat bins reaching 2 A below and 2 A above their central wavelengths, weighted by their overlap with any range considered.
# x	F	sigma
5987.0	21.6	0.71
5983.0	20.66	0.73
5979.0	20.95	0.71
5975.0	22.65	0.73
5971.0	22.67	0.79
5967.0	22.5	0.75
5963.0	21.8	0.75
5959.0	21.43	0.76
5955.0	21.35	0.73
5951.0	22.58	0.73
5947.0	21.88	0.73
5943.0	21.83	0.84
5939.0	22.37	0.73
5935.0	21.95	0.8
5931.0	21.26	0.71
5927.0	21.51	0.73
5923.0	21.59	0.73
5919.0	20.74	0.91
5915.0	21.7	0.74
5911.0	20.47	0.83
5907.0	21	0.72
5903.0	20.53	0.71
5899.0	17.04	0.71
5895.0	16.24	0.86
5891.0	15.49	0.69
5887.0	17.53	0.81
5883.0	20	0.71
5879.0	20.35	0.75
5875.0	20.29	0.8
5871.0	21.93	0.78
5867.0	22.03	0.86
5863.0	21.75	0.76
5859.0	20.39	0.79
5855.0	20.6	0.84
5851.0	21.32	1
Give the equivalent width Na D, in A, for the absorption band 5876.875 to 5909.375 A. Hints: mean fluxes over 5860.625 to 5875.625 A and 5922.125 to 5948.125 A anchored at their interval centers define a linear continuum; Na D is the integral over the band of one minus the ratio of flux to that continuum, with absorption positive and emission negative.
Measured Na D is 4.7 A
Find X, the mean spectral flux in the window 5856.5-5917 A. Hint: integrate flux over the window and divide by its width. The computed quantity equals 19.8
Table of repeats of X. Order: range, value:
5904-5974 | 21.7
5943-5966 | 21.8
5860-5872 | 21.8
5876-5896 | 18.1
